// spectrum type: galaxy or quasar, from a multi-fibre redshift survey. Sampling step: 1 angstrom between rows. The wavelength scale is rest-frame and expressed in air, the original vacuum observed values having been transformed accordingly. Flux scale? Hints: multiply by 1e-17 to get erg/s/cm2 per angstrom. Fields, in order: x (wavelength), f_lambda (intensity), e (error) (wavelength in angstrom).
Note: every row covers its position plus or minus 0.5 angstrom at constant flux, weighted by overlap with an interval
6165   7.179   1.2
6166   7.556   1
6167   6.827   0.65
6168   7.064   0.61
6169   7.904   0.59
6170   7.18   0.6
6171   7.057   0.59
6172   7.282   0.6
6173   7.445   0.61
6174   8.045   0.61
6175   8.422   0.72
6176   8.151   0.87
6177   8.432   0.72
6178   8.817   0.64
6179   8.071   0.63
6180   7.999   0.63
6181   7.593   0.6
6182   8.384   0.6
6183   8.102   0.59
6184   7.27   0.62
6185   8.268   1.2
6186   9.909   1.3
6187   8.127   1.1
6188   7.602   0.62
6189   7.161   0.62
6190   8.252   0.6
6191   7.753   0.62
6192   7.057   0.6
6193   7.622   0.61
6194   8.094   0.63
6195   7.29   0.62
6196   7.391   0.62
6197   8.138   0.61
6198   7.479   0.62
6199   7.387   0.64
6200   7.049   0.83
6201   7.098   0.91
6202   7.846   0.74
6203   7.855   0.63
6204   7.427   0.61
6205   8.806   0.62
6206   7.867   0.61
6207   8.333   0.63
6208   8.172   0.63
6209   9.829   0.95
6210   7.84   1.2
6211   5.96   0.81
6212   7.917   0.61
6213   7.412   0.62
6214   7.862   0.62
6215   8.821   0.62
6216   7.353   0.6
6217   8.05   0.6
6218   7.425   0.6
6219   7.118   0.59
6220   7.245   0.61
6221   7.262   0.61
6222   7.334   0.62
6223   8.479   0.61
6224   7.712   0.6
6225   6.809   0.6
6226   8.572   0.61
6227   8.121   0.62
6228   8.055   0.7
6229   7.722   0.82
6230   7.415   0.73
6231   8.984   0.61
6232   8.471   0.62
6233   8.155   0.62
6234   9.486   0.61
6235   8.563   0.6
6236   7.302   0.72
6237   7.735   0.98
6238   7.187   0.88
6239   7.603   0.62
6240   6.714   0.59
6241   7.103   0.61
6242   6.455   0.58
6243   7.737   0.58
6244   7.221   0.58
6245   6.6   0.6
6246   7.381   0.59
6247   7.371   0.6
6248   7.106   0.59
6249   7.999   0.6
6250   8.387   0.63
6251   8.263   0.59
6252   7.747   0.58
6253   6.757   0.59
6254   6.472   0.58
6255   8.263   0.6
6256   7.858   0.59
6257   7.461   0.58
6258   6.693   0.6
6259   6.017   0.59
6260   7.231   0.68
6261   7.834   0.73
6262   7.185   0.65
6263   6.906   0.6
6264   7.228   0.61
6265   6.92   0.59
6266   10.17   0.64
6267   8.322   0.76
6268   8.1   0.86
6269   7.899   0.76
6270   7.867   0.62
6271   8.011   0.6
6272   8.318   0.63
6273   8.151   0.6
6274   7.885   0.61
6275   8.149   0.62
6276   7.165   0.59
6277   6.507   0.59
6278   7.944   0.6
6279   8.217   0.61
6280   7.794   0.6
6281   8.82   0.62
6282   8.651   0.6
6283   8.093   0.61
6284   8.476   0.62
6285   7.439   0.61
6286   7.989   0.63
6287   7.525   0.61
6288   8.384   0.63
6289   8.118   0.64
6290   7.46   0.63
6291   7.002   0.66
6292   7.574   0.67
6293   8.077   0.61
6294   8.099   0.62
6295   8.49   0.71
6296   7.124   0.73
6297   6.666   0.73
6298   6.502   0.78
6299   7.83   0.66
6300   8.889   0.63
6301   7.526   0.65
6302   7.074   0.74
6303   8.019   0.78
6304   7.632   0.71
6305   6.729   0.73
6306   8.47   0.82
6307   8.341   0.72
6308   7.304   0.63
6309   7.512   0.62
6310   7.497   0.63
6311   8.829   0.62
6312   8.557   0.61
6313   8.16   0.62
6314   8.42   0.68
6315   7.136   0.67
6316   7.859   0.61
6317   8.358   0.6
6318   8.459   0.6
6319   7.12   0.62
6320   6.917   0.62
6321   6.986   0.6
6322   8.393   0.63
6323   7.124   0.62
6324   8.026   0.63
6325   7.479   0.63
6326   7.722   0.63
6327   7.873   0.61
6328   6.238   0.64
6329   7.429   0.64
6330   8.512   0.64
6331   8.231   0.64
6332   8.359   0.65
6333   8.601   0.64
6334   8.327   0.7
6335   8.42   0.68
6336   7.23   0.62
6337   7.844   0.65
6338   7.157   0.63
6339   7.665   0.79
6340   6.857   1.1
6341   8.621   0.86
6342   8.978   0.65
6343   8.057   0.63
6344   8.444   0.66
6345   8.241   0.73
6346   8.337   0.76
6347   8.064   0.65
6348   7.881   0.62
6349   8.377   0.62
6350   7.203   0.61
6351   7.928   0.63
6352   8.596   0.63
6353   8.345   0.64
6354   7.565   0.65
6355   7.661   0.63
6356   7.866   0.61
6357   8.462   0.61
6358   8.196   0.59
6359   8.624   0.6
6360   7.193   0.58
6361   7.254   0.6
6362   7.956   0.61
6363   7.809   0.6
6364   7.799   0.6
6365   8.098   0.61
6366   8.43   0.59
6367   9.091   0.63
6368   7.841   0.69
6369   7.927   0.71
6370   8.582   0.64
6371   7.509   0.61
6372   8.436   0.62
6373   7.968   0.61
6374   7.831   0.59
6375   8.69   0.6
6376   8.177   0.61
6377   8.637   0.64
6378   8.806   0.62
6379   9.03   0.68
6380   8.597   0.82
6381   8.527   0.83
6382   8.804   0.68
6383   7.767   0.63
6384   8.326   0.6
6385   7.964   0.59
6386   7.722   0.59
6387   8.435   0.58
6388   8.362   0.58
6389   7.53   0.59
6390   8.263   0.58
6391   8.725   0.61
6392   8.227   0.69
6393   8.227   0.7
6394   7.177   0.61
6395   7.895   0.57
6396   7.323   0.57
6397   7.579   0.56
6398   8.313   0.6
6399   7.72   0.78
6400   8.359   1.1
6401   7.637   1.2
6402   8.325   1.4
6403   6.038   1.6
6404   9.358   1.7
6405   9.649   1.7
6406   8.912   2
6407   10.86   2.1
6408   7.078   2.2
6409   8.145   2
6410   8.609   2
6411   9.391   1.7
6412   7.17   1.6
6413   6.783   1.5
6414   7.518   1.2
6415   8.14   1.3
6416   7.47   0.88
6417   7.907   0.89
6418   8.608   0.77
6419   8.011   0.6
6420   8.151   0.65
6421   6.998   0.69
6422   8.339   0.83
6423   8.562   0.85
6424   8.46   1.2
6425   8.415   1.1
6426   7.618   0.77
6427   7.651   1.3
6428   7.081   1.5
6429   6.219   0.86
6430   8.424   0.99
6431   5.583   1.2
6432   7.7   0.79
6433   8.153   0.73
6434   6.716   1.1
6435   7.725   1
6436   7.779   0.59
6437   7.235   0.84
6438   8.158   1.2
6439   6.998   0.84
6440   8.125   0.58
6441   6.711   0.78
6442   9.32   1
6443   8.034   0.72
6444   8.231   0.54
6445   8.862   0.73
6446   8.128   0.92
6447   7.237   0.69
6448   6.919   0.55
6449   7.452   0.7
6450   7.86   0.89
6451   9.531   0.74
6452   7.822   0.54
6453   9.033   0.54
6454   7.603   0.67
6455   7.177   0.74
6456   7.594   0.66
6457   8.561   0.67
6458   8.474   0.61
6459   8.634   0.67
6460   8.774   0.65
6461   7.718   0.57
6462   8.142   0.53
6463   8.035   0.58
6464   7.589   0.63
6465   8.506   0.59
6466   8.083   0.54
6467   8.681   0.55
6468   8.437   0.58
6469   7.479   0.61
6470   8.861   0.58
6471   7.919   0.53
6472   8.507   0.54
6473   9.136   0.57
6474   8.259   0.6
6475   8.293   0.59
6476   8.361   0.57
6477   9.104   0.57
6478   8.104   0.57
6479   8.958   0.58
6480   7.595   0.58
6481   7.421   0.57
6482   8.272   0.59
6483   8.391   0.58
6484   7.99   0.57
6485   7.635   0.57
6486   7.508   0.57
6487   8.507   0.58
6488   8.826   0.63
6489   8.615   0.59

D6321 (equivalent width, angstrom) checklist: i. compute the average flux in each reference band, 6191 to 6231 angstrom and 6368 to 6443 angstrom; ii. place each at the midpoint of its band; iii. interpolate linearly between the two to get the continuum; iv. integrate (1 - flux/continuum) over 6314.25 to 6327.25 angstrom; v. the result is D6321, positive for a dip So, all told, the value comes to 0.4 angstrom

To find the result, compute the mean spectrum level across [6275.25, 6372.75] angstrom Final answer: 7.88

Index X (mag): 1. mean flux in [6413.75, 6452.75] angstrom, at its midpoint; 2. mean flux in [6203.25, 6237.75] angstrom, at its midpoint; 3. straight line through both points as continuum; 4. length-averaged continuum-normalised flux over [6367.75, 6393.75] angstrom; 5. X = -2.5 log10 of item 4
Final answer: -0.06 mag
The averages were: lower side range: 7.92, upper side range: 7.8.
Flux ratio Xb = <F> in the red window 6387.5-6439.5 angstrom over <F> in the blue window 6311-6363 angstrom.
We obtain 1.0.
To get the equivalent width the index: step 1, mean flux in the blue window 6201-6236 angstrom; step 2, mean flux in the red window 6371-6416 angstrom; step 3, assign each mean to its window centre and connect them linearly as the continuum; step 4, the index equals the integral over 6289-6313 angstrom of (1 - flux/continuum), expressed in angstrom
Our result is 1.0 angstrom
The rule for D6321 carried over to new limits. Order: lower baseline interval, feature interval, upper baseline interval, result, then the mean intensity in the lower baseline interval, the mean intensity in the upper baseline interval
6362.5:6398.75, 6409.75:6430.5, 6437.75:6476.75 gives 0.7 angstrom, 8.18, 8.14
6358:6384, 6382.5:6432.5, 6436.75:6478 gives 1.3 angstrom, 8.22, 8.14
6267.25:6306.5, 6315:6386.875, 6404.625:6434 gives -1.2 angstrom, 7.82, 7.96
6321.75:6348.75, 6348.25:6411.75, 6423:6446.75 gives -2.8 angstrom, 7.93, 7.72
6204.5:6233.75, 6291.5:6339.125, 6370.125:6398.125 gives 1.8 angstrom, 7.91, 8.18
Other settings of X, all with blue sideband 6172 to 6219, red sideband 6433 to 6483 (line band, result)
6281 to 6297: 0.009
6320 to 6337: 0.028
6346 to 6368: -0.002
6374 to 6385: -0.059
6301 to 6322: 0.027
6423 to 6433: 0.071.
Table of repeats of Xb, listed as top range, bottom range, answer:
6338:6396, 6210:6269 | 1.07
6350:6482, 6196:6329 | 1.04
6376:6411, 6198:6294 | 1.07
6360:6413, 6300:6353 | 1.04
